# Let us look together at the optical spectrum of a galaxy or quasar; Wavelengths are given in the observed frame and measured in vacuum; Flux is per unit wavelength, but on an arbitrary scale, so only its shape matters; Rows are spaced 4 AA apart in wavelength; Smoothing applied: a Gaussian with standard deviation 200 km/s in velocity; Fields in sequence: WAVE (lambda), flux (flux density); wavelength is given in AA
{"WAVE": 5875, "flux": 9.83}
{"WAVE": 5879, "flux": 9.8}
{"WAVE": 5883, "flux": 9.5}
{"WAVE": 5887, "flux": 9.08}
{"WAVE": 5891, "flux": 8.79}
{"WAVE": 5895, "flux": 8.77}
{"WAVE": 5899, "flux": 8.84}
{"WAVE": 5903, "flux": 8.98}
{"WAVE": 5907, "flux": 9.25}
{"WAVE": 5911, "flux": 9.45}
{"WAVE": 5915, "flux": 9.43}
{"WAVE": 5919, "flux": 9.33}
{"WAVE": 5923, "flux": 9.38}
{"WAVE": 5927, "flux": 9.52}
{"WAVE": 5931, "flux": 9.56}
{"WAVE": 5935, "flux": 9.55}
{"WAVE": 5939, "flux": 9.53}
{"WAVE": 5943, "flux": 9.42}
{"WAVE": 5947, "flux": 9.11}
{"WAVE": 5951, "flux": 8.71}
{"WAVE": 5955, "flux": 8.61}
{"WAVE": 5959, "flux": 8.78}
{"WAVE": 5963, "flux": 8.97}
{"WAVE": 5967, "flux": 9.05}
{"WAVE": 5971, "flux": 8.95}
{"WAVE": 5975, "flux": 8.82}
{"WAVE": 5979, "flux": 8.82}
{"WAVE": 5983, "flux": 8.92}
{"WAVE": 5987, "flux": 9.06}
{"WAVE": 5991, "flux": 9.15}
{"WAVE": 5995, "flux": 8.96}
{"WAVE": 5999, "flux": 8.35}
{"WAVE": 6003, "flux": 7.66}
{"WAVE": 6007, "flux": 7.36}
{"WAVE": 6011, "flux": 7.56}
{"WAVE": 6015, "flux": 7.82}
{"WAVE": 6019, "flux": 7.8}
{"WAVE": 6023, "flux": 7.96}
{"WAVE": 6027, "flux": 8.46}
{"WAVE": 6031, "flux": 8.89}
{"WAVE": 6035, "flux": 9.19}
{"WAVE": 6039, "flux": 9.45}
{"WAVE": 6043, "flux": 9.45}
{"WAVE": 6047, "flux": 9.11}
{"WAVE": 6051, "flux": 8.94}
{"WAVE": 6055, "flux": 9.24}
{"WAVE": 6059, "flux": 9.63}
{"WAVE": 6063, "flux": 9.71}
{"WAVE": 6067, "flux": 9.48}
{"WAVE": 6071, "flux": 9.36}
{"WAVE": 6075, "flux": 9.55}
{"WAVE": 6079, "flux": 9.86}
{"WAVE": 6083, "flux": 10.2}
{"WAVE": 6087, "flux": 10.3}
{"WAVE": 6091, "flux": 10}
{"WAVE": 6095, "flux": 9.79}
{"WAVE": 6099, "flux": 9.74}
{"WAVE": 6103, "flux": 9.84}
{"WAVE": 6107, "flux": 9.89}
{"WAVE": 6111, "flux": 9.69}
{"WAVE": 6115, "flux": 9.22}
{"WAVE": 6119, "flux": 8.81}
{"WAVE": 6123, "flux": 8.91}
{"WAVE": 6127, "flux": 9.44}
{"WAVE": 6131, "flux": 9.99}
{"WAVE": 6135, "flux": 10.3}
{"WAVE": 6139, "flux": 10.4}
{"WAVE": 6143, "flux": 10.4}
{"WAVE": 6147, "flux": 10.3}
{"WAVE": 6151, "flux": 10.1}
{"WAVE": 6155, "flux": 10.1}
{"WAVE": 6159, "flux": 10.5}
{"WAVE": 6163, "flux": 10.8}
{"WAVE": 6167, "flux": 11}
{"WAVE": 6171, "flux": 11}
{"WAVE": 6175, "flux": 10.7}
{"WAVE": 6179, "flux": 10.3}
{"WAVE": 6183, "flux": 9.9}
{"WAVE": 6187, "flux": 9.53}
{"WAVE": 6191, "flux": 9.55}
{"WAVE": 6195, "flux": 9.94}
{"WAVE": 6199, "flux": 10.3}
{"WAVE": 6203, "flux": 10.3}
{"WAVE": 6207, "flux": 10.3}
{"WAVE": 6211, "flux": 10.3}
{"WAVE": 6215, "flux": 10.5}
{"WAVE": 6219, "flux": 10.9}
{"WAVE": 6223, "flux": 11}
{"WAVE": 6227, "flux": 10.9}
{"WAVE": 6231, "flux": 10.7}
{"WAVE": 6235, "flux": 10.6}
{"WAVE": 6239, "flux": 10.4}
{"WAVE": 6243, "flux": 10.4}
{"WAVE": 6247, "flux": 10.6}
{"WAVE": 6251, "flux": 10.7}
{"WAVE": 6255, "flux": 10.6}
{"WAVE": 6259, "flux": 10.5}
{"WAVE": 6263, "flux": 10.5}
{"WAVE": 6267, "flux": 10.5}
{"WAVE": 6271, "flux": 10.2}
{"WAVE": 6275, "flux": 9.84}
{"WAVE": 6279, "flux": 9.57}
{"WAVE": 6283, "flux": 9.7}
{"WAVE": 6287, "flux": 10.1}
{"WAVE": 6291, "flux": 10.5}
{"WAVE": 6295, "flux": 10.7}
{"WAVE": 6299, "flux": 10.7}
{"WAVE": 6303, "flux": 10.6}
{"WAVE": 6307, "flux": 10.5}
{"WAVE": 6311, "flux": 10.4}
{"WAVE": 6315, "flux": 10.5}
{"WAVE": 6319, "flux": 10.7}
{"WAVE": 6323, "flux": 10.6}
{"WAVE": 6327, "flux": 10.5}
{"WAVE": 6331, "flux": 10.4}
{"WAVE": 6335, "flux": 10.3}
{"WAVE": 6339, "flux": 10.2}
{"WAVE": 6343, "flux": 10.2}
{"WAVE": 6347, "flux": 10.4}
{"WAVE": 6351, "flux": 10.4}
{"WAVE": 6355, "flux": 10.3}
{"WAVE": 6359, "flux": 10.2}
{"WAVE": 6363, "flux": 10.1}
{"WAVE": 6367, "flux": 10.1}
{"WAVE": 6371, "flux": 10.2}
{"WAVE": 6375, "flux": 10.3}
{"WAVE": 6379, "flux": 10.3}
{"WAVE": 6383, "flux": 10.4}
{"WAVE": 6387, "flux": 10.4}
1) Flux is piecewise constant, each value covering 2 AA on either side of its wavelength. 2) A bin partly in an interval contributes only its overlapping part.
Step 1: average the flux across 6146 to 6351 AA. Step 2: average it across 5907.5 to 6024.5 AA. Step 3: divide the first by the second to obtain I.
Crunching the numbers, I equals 1.18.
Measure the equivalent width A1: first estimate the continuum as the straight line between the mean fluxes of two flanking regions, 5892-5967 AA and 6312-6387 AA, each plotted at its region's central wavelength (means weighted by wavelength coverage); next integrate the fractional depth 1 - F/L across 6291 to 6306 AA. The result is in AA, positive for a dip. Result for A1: -0.6 AA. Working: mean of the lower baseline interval 9.17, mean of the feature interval 10.6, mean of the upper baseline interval 10.3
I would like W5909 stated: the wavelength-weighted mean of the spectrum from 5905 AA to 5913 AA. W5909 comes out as 9.35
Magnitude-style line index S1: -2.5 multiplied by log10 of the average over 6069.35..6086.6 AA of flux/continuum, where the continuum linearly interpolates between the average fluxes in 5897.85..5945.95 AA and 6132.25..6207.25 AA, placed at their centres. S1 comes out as 0.016 mag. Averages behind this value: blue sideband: 9.36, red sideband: 10.3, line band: 9.8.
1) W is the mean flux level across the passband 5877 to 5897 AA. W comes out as 9.19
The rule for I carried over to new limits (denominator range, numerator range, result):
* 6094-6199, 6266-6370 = 1.03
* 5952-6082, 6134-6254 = 1.18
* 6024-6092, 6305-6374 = 1.10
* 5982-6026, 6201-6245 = 1.29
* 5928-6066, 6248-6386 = 1.17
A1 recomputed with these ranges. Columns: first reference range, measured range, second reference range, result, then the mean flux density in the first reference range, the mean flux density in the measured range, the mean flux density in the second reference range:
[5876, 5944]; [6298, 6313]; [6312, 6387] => -0.44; 9.31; 10.5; 10.3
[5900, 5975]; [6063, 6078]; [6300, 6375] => 0.09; 9.18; 9.52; 10.4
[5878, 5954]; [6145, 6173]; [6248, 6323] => -1.53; 9.25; 10.5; 10.4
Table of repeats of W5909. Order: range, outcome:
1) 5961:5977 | 8.95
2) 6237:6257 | 10.5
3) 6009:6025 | 7.79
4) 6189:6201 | 9.93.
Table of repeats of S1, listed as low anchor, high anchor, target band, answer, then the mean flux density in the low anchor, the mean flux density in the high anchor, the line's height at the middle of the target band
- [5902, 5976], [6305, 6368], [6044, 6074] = 0.02 mag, 9.19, 10.4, 9.54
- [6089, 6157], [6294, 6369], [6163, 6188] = -0.05 mag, 9.82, 10.4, 9.97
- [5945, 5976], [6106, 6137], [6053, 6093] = -0.05 mag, 8.88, 9.52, 9.33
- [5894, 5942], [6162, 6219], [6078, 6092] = -0.02 mag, 9.31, 10.3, 9.93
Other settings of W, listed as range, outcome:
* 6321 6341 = 10.4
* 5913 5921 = 9.38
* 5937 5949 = 9.35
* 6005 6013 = 7.46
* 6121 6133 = 9.45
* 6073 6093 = 9.98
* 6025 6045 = 9.09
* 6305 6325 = 10.5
